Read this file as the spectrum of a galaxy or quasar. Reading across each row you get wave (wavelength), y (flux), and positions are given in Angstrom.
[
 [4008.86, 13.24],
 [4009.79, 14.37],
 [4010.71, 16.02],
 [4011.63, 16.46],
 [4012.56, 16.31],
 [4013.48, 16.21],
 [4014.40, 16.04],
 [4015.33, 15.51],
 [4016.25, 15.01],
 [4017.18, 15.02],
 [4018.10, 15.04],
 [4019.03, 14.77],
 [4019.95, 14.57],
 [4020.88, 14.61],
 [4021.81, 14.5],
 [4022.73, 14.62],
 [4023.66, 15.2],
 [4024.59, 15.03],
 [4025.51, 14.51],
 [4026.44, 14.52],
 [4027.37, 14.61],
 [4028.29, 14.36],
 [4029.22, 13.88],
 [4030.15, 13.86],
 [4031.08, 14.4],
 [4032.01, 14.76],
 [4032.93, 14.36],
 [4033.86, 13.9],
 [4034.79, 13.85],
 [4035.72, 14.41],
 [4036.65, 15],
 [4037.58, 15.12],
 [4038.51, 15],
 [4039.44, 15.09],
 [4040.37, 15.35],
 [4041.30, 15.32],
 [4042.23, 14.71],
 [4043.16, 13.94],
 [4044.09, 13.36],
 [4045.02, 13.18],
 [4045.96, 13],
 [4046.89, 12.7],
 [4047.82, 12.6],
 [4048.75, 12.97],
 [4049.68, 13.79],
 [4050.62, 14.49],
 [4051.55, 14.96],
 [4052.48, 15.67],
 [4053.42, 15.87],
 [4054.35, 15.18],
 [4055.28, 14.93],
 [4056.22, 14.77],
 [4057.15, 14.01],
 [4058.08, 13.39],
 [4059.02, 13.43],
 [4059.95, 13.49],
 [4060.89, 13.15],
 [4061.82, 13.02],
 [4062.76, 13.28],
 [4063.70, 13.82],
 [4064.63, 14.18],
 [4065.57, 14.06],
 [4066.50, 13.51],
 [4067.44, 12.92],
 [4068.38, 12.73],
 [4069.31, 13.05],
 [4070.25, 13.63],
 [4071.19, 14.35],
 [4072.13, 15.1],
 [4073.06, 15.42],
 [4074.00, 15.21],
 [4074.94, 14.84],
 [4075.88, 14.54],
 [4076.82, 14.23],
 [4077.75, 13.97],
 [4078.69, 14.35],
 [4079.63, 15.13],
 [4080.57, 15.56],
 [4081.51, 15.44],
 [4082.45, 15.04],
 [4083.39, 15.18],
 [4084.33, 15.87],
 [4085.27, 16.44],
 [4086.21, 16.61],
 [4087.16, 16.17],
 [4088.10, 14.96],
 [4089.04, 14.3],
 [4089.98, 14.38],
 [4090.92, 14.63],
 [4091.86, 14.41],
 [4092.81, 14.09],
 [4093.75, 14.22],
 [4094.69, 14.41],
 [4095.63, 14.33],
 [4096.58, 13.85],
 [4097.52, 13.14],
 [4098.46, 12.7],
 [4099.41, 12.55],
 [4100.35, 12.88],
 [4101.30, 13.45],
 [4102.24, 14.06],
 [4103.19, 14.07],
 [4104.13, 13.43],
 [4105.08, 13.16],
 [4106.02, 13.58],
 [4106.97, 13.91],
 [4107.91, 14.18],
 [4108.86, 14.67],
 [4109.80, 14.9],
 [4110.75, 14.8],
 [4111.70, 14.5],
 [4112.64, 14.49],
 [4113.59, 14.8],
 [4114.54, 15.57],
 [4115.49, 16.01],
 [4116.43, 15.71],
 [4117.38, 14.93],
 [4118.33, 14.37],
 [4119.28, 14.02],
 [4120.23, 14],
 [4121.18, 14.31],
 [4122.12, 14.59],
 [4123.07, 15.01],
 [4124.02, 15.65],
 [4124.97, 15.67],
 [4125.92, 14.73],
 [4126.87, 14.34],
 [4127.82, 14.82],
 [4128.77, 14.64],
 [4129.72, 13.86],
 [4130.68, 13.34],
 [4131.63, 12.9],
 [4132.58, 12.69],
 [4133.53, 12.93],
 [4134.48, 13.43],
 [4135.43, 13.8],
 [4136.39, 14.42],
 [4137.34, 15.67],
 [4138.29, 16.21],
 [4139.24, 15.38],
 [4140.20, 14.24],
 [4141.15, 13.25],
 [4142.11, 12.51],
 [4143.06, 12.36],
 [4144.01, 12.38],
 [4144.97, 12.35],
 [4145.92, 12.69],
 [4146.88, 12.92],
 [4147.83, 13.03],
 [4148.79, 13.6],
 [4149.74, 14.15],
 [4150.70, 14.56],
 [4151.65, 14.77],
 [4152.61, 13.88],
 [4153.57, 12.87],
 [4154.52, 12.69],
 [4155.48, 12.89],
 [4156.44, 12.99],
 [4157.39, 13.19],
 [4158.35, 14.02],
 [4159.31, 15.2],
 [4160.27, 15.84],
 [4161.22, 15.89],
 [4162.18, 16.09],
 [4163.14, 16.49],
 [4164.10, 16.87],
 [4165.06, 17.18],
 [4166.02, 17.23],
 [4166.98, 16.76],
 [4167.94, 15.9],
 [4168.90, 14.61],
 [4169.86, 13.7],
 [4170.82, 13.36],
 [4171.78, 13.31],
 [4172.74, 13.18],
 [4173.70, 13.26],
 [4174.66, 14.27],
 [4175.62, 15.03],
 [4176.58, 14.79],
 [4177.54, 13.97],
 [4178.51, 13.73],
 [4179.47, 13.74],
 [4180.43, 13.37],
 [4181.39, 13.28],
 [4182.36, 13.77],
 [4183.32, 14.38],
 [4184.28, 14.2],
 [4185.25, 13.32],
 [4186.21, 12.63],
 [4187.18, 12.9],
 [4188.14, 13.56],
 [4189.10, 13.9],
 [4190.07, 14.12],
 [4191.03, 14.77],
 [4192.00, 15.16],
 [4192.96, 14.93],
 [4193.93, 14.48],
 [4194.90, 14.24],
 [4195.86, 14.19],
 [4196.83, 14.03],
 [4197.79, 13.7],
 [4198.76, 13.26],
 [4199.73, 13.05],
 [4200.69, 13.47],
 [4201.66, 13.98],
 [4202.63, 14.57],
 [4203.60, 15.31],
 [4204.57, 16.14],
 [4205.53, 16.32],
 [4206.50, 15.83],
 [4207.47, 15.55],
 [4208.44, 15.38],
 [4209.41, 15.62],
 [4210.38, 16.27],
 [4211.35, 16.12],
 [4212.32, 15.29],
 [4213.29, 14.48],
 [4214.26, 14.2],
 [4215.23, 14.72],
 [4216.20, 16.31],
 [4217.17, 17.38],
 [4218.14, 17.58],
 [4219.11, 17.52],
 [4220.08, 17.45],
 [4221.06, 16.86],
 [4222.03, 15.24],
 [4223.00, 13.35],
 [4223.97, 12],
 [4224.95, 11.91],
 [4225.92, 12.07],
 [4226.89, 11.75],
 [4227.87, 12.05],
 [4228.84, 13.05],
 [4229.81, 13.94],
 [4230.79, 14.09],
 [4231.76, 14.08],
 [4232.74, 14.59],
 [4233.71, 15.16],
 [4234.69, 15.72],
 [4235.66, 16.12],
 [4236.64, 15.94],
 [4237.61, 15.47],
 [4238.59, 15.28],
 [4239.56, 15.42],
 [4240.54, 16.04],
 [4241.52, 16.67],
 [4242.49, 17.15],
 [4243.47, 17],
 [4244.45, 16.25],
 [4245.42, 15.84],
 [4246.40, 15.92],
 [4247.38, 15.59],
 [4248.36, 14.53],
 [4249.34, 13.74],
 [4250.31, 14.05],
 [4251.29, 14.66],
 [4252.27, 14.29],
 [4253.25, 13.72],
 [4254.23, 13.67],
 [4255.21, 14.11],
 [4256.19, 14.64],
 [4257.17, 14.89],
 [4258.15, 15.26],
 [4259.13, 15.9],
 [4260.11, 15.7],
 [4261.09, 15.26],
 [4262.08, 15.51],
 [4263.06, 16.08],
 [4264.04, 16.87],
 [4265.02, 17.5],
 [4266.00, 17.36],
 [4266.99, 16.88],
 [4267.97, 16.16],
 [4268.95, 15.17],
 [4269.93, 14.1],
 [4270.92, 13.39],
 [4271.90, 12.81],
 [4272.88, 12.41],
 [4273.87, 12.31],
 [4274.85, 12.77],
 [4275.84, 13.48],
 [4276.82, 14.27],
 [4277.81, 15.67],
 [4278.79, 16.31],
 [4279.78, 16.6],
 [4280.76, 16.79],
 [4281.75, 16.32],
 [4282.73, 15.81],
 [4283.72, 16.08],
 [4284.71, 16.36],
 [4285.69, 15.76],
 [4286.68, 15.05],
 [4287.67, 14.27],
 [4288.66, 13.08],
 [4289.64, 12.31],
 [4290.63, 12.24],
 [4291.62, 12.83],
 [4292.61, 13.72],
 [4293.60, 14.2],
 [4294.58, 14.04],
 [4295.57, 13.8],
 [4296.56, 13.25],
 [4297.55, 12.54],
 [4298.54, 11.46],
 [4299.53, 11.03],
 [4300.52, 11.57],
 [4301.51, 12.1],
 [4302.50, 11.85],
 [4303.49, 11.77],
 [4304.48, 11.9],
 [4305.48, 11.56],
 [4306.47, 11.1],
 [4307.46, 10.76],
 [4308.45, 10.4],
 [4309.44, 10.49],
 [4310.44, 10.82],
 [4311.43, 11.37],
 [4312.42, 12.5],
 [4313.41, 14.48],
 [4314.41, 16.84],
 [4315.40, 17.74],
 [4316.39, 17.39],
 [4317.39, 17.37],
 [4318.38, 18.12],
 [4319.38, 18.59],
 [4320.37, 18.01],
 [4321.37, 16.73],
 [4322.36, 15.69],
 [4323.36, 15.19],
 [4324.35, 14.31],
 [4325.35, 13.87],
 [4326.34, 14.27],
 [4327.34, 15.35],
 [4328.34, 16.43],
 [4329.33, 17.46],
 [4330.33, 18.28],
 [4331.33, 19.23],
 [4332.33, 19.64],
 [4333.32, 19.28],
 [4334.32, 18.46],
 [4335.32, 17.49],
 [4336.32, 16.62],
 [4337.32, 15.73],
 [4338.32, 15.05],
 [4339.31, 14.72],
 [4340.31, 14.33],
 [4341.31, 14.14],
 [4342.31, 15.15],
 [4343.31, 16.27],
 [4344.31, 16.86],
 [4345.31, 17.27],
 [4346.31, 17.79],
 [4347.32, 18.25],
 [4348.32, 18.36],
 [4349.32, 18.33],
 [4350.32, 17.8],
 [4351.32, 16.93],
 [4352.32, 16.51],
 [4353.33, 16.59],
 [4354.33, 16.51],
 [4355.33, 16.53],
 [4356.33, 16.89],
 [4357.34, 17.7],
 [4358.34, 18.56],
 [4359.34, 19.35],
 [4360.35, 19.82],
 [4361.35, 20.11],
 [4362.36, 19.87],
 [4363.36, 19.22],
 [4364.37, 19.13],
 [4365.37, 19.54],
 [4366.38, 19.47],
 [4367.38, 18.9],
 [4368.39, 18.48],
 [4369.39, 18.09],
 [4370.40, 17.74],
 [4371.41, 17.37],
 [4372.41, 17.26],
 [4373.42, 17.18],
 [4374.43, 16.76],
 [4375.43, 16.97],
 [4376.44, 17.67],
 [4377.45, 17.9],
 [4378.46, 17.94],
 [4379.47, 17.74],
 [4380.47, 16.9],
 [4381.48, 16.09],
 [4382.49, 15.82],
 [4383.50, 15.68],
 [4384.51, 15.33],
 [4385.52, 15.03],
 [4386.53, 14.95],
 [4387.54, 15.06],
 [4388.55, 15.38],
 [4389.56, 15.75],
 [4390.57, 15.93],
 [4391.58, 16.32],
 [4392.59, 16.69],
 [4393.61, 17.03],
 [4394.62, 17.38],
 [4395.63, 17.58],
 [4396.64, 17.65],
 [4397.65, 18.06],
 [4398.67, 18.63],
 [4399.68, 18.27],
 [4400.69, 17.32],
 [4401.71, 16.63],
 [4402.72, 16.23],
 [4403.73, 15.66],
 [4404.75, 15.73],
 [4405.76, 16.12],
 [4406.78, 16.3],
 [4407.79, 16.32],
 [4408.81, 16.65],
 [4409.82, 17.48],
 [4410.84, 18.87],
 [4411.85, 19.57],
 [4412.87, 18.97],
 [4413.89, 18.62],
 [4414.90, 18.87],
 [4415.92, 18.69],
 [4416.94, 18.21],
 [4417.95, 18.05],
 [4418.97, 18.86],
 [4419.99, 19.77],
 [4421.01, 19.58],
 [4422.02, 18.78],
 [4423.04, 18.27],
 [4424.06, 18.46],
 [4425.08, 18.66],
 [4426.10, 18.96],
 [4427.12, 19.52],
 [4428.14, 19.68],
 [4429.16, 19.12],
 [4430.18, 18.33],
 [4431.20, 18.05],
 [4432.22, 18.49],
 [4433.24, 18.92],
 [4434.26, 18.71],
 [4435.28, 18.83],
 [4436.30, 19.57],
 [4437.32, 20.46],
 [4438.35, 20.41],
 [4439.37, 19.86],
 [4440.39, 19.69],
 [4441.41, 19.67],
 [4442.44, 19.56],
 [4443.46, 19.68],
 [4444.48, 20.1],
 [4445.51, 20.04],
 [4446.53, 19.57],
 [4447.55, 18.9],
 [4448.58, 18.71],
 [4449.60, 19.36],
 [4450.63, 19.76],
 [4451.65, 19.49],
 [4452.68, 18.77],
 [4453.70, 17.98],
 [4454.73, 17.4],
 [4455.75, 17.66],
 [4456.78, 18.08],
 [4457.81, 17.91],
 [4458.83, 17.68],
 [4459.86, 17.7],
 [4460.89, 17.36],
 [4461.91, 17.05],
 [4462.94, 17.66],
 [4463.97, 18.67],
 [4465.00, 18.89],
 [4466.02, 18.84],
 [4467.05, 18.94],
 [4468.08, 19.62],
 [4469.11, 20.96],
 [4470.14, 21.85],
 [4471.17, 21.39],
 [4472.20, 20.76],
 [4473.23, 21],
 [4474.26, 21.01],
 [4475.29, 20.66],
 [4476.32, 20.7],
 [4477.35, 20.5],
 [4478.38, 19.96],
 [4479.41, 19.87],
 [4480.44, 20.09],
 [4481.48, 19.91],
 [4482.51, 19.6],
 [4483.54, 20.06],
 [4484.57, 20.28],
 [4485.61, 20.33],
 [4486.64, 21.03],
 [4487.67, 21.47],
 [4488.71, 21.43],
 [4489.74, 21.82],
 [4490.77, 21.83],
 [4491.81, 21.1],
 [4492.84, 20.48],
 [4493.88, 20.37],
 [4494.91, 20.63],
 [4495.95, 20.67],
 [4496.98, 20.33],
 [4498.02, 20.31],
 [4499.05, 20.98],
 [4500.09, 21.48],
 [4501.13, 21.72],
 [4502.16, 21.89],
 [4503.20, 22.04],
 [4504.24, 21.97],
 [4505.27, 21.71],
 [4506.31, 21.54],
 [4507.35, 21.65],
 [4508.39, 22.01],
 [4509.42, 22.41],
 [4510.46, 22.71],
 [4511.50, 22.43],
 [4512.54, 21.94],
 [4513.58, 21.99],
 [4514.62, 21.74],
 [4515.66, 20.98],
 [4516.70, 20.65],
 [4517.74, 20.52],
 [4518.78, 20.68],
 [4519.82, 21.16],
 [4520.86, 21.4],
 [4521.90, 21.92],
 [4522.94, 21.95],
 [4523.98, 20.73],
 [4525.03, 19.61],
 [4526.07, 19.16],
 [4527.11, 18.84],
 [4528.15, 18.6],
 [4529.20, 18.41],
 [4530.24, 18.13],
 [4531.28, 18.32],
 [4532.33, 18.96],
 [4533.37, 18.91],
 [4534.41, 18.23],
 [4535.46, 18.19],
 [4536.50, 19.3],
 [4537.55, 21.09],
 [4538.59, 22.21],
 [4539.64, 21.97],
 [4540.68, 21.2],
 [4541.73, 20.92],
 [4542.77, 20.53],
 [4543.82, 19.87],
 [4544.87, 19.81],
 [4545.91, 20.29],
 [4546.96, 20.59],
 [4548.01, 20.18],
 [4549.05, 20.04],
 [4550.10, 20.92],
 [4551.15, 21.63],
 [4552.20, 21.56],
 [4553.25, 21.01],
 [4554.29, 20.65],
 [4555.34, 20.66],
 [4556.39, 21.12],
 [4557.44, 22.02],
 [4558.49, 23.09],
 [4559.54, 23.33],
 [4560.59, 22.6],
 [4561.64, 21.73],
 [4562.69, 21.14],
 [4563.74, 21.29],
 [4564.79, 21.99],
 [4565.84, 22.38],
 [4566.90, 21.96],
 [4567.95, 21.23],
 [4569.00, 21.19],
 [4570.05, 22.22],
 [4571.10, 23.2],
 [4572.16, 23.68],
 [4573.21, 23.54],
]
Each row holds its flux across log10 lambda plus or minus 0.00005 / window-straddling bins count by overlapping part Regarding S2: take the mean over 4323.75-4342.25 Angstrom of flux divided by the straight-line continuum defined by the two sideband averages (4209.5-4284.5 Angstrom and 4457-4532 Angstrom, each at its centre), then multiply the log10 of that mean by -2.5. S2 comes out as 0.04 mag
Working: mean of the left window 15.1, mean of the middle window 16.3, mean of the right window 20.4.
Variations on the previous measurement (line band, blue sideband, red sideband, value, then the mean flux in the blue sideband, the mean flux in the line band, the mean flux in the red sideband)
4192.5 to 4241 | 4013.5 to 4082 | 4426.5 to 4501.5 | 0.119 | 14.4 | 14.8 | 19.7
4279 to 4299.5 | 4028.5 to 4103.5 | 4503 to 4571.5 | 0.217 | 14.3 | 14.3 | 21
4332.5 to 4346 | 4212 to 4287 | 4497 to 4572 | 0.037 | 15.1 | 16.4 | 21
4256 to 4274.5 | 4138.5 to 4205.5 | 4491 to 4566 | 0.053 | 14.2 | 15.2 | 20.9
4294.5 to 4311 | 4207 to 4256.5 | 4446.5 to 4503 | 0.366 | 15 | 11.7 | 19.9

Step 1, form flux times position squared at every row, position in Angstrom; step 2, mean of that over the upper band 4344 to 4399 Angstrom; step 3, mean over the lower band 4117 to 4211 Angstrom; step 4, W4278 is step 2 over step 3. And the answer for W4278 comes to 1.3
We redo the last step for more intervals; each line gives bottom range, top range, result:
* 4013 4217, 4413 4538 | 1.63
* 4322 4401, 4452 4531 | 1.26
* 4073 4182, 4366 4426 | 1.37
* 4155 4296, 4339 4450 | 1.31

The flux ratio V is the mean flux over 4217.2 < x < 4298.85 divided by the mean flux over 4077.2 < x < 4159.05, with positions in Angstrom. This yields 1.04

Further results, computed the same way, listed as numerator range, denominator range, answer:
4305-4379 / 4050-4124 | 1.16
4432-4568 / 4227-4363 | 1.33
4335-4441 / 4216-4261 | 1.18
